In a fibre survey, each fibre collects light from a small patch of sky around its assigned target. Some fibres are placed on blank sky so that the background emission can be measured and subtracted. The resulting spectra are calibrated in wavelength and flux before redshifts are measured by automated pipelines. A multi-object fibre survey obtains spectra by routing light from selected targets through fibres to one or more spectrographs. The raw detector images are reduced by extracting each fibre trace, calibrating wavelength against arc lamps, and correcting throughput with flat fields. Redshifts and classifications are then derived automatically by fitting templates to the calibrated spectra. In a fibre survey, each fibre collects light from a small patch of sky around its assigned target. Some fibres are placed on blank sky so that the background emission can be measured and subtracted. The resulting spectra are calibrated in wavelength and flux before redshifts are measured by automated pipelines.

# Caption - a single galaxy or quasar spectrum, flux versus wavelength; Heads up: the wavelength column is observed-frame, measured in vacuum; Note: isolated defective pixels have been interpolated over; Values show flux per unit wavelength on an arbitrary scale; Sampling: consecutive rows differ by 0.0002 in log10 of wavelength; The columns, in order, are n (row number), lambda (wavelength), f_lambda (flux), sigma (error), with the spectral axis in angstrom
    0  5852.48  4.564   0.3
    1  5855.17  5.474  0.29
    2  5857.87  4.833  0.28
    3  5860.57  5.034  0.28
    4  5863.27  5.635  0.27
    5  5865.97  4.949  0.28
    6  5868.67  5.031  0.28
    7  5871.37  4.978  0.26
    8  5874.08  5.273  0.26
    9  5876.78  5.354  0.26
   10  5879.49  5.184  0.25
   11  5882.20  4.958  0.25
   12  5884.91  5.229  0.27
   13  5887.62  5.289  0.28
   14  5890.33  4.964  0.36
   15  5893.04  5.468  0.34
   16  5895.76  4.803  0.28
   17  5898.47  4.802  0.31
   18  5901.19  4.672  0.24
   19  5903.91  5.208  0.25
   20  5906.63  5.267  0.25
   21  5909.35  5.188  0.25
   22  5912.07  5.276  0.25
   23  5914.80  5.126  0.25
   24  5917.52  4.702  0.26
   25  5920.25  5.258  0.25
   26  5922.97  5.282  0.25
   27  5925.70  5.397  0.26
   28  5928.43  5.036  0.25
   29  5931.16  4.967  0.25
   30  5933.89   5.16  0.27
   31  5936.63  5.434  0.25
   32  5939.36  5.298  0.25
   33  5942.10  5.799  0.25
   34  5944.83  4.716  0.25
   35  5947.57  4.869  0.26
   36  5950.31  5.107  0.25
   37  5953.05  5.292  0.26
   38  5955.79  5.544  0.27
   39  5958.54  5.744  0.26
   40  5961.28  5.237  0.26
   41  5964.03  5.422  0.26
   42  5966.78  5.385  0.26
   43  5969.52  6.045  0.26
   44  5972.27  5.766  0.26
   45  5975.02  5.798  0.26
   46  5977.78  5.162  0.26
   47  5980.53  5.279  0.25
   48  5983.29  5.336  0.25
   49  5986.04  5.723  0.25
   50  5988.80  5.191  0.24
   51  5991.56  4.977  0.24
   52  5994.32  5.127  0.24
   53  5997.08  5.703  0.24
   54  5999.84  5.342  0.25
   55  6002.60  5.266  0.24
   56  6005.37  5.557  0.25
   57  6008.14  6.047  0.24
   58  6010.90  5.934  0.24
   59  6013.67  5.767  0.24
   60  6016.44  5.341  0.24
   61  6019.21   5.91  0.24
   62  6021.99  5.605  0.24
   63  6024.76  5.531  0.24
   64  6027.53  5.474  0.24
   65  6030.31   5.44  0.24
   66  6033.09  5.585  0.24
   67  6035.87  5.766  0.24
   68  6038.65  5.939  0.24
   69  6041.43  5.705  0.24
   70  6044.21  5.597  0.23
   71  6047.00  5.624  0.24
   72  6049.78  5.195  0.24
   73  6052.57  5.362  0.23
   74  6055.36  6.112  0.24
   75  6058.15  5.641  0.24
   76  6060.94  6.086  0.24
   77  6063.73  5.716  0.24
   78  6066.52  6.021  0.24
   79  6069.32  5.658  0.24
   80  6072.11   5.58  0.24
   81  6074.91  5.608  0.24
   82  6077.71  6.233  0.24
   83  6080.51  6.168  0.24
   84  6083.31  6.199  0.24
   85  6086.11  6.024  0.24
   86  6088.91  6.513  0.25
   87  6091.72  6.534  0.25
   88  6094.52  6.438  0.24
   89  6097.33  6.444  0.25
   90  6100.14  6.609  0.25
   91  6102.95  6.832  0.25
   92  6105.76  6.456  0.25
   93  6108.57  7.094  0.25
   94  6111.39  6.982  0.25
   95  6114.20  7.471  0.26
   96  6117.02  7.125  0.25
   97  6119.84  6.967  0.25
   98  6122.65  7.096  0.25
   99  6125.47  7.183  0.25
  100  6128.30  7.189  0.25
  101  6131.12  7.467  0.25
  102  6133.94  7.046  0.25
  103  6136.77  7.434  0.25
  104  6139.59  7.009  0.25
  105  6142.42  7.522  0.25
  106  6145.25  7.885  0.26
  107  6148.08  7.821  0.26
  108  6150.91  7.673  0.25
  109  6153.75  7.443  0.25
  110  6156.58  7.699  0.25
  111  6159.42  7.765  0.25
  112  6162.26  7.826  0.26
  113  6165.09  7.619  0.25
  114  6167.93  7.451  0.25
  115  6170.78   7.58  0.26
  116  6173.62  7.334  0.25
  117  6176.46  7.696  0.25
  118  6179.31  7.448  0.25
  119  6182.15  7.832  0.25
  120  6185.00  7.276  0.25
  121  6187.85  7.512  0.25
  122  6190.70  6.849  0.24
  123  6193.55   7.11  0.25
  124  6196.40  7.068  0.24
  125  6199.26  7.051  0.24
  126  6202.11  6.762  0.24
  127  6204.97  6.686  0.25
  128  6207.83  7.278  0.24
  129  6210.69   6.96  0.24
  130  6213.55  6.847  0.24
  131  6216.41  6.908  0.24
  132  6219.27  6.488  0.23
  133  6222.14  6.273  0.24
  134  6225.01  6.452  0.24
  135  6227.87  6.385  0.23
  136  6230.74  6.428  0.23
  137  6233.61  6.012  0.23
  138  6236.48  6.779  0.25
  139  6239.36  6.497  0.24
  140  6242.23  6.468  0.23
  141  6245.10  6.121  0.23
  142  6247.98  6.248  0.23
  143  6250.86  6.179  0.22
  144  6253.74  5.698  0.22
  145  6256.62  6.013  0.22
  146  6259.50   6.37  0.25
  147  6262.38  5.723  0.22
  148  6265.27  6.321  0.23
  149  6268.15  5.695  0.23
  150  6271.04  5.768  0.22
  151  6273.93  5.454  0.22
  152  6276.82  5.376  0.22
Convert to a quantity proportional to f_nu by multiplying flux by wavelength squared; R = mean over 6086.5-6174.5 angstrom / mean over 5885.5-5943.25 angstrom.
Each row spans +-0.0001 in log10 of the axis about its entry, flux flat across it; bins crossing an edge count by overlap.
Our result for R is 1.50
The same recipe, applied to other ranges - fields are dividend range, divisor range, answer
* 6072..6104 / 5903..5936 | 1.29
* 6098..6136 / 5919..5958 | 1.43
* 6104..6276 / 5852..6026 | 1.41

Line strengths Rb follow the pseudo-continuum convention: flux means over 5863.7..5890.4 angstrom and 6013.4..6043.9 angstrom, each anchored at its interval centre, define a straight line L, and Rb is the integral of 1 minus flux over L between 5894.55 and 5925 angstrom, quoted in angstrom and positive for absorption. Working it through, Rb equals 1.11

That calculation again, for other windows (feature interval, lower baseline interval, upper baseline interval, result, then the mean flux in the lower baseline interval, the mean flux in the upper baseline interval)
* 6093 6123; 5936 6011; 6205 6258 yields -4.5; 5.42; 6.45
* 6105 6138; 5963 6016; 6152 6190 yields -0.6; 5.52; 7.56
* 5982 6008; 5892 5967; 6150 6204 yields 1.7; 5.19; 7.41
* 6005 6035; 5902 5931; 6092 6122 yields 2.0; 5.16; 6.84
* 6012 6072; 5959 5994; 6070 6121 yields 3.5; 5.44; 6.5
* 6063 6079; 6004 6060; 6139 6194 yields 1.0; 5.66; 7.53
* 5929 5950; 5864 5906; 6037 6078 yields 0.5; 5.09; 5.73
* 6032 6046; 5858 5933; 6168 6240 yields 0.6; 5.12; 6.95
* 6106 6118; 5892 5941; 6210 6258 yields -2.4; 5.13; 6.39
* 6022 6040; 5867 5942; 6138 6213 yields 1.7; 5.14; 7.38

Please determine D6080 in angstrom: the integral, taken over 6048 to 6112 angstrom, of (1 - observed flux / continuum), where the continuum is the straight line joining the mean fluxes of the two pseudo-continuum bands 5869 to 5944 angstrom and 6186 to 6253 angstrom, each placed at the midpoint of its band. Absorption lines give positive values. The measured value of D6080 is -1.5 angstrom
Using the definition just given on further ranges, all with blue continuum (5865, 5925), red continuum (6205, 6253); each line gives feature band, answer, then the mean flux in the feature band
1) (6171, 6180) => -1.75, 7.51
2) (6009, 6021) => -0.29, 5.75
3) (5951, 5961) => -0.19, 5.47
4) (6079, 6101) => -1.60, 6.36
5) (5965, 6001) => 0.18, 5.45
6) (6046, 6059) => 0.42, 5.58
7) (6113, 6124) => -2.02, 7.16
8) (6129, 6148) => -3.98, 7.42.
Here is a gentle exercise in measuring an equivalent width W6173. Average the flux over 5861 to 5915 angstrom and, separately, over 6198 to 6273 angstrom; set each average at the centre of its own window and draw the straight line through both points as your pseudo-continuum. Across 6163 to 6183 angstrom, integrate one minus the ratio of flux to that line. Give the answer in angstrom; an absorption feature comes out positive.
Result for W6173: -4.6 angstrom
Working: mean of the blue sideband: 5.13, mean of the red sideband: 6.39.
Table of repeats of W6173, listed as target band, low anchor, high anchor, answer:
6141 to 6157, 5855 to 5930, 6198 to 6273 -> -4.22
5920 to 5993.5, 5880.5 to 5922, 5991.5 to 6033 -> -0.32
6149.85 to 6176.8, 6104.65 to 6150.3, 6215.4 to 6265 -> -2.56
